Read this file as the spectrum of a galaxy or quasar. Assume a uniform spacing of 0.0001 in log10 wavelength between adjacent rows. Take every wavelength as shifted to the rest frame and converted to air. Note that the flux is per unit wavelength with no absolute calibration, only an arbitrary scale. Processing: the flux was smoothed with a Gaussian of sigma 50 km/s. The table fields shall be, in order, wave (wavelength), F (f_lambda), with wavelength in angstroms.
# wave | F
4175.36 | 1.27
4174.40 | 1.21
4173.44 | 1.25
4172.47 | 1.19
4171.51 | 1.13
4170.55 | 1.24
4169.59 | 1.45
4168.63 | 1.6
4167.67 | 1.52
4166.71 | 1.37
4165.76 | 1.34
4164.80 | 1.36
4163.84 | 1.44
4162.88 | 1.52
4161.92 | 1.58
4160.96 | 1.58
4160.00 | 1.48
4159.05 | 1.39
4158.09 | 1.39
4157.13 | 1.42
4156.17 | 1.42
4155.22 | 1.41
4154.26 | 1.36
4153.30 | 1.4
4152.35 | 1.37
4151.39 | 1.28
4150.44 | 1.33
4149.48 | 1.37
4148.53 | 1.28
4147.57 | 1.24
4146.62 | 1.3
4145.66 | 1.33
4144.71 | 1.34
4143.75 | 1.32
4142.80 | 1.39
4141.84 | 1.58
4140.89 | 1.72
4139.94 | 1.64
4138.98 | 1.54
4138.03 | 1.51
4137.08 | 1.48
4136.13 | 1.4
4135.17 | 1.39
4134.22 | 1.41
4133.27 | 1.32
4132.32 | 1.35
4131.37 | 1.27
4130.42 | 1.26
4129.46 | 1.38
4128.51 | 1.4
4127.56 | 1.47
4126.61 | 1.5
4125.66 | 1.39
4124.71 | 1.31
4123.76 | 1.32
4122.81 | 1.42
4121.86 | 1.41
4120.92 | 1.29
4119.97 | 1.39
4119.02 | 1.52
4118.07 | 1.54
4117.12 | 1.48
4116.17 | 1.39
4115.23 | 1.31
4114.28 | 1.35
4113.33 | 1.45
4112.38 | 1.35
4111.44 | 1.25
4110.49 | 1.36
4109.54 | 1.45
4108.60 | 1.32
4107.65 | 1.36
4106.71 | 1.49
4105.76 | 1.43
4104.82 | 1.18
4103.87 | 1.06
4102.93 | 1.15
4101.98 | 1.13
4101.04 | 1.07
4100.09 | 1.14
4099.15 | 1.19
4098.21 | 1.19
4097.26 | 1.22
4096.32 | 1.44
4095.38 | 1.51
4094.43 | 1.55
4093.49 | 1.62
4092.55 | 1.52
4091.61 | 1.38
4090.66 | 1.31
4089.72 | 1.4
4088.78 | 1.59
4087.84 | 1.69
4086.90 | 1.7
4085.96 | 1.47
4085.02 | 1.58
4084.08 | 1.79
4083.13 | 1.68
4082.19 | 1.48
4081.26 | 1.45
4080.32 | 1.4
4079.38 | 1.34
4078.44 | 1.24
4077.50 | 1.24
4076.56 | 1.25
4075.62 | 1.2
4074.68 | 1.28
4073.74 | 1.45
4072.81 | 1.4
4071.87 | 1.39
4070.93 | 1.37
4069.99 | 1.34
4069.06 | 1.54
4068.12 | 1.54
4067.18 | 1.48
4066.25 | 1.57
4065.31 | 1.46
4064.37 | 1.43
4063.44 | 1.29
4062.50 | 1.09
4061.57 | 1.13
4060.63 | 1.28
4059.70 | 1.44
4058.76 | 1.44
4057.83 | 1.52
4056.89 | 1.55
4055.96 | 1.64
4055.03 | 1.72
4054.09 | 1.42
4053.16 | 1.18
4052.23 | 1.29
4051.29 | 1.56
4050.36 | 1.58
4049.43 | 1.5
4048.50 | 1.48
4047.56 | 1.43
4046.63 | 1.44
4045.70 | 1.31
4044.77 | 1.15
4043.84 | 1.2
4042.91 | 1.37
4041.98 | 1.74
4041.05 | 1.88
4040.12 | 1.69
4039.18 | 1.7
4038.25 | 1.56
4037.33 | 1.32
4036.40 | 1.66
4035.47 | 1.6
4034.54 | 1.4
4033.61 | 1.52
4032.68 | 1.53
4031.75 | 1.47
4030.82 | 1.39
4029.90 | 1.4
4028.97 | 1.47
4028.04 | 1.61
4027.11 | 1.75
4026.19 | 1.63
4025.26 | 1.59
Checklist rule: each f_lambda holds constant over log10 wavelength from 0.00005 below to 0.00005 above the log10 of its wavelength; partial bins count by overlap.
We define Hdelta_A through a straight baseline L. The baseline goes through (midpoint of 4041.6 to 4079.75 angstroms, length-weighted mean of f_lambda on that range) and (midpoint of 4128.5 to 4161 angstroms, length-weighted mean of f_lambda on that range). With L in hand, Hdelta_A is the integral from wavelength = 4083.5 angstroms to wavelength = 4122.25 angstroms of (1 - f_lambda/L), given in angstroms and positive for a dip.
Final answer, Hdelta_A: 0.17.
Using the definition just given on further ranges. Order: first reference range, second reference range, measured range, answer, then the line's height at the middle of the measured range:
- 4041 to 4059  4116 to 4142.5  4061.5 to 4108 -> 2.00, 1.45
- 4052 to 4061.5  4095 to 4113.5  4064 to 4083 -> -0.18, 1.38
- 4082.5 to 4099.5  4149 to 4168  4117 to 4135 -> 0.79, 1.45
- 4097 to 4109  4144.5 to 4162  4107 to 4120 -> -1.43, 1.26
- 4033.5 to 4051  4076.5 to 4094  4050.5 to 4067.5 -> 0.88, 1.5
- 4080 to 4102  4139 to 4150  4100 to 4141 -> 1.62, 1.43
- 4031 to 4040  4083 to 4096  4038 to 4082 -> 3.29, 1.54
